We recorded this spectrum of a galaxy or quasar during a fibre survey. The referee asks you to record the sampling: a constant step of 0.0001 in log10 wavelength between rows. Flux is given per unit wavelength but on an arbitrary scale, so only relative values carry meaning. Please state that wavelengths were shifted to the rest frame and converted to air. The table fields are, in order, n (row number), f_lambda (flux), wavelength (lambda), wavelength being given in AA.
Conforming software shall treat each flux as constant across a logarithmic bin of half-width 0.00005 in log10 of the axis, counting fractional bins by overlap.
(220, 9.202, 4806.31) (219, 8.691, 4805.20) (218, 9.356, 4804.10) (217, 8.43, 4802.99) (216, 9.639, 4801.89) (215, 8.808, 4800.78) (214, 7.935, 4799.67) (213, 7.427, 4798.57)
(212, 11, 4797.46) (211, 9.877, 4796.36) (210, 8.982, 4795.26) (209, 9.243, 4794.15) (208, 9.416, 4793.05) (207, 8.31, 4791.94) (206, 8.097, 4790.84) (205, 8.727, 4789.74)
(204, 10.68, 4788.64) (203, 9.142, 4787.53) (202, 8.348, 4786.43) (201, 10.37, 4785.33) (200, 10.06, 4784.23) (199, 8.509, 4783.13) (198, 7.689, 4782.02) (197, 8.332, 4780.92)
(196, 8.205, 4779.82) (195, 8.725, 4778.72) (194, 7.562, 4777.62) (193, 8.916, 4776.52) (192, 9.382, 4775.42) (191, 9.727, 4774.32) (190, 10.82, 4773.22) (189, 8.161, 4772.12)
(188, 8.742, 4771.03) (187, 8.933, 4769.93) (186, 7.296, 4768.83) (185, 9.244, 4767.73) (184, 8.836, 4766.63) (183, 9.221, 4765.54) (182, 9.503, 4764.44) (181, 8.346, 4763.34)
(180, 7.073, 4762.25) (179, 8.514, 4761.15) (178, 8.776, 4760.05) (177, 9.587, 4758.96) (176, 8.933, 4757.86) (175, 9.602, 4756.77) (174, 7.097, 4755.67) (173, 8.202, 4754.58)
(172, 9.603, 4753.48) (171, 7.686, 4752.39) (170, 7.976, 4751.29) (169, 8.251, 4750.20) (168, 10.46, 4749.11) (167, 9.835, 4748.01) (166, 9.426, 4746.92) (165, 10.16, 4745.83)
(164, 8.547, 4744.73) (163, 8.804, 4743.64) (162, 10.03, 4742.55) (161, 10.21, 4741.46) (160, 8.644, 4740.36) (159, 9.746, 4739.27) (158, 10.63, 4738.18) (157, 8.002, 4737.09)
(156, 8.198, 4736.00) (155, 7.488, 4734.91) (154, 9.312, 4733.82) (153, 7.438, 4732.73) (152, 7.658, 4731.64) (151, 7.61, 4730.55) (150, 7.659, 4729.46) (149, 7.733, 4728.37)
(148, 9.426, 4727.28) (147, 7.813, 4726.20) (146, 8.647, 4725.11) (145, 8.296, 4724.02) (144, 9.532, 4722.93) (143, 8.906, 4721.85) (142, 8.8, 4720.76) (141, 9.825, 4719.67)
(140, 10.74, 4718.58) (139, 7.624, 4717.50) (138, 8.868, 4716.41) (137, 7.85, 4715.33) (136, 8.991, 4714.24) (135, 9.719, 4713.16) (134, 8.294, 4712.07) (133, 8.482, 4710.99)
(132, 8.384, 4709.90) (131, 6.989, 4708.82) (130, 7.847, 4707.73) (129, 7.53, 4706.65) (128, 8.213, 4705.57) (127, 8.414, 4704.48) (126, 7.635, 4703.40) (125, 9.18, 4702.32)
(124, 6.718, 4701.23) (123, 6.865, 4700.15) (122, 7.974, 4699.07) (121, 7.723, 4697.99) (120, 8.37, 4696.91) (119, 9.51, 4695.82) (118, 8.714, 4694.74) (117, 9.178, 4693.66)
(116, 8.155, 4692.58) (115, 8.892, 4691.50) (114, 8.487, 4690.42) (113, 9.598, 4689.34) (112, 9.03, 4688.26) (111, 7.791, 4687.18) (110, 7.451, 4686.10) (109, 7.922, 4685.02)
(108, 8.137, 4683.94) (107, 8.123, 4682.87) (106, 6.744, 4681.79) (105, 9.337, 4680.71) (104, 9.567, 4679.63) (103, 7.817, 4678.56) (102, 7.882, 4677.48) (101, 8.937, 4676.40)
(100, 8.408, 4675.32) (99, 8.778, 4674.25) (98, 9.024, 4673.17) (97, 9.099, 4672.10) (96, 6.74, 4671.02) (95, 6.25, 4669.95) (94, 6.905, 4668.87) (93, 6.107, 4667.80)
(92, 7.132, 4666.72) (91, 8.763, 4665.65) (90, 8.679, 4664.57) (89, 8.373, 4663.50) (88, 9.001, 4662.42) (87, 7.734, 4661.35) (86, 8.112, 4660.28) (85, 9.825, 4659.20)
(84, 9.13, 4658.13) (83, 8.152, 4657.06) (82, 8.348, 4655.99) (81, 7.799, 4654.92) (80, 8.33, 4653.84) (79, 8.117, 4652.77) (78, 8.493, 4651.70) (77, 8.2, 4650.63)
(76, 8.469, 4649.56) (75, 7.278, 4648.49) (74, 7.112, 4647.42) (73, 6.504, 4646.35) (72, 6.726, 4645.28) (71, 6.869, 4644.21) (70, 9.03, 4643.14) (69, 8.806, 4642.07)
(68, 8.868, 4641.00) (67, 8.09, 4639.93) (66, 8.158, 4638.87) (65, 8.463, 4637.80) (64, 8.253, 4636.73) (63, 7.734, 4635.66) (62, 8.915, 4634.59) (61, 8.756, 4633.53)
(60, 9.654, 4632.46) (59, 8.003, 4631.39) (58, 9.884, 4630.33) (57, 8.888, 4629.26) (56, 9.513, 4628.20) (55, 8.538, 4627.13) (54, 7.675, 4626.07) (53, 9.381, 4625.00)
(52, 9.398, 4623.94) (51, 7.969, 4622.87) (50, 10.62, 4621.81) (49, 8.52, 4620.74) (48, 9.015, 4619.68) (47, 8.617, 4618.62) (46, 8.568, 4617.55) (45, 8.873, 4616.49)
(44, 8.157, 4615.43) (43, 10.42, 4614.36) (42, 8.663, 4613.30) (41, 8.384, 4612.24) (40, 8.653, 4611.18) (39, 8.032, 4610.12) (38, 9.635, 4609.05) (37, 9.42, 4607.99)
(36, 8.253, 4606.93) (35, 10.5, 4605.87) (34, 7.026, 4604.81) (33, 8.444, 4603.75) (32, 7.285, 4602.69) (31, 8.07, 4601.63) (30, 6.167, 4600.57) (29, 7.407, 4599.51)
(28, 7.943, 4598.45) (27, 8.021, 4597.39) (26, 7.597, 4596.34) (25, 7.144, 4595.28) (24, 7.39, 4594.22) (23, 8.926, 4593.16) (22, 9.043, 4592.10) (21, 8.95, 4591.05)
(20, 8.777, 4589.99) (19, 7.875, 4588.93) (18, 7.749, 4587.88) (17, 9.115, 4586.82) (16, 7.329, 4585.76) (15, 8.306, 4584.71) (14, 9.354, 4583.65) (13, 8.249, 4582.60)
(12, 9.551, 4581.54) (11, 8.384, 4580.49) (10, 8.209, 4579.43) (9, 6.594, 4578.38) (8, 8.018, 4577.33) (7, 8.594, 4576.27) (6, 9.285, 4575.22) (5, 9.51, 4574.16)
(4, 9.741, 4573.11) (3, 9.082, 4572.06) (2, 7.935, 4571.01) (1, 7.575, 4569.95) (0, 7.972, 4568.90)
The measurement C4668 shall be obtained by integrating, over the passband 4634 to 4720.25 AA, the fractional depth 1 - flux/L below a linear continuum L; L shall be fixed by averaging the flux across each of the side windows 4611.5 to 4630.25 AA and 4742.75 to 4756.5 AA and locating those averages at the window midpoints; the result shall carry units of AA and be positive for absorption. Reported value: 6.5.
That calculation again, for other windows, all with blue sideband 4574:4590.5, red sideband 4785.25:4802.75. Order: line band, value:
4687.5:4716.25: 1.5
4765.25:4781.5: 0.4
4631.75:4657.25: 1.4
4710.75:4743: 0.5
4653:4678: 1.5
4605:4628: -1.0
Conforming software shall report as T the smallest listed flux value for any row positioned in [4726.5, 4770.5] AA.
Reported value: 7.073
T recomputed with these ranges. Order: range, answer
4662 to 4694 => 6.107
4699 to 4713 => 6.718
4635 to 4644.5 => 6.869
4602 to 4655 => 6.504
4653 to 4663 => 7.734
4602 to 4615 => 7.026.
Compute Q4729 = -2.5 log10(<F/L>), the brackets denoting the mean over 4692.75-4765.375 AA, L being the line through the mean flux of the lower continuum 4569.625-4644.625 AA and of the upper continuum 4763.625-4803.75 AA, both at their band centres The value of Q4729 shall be 0.026 mag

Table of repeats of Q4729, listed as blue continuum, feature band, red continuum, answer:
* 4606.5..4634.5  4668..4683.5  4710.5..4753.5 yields 0.10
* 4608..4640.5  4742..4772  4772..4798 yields 0.03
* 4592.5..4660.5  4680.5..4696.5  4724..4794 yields 0.02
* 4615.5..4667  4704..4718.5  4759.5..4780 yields 0.04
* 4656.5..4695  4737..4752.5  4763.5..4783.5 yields -0.08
